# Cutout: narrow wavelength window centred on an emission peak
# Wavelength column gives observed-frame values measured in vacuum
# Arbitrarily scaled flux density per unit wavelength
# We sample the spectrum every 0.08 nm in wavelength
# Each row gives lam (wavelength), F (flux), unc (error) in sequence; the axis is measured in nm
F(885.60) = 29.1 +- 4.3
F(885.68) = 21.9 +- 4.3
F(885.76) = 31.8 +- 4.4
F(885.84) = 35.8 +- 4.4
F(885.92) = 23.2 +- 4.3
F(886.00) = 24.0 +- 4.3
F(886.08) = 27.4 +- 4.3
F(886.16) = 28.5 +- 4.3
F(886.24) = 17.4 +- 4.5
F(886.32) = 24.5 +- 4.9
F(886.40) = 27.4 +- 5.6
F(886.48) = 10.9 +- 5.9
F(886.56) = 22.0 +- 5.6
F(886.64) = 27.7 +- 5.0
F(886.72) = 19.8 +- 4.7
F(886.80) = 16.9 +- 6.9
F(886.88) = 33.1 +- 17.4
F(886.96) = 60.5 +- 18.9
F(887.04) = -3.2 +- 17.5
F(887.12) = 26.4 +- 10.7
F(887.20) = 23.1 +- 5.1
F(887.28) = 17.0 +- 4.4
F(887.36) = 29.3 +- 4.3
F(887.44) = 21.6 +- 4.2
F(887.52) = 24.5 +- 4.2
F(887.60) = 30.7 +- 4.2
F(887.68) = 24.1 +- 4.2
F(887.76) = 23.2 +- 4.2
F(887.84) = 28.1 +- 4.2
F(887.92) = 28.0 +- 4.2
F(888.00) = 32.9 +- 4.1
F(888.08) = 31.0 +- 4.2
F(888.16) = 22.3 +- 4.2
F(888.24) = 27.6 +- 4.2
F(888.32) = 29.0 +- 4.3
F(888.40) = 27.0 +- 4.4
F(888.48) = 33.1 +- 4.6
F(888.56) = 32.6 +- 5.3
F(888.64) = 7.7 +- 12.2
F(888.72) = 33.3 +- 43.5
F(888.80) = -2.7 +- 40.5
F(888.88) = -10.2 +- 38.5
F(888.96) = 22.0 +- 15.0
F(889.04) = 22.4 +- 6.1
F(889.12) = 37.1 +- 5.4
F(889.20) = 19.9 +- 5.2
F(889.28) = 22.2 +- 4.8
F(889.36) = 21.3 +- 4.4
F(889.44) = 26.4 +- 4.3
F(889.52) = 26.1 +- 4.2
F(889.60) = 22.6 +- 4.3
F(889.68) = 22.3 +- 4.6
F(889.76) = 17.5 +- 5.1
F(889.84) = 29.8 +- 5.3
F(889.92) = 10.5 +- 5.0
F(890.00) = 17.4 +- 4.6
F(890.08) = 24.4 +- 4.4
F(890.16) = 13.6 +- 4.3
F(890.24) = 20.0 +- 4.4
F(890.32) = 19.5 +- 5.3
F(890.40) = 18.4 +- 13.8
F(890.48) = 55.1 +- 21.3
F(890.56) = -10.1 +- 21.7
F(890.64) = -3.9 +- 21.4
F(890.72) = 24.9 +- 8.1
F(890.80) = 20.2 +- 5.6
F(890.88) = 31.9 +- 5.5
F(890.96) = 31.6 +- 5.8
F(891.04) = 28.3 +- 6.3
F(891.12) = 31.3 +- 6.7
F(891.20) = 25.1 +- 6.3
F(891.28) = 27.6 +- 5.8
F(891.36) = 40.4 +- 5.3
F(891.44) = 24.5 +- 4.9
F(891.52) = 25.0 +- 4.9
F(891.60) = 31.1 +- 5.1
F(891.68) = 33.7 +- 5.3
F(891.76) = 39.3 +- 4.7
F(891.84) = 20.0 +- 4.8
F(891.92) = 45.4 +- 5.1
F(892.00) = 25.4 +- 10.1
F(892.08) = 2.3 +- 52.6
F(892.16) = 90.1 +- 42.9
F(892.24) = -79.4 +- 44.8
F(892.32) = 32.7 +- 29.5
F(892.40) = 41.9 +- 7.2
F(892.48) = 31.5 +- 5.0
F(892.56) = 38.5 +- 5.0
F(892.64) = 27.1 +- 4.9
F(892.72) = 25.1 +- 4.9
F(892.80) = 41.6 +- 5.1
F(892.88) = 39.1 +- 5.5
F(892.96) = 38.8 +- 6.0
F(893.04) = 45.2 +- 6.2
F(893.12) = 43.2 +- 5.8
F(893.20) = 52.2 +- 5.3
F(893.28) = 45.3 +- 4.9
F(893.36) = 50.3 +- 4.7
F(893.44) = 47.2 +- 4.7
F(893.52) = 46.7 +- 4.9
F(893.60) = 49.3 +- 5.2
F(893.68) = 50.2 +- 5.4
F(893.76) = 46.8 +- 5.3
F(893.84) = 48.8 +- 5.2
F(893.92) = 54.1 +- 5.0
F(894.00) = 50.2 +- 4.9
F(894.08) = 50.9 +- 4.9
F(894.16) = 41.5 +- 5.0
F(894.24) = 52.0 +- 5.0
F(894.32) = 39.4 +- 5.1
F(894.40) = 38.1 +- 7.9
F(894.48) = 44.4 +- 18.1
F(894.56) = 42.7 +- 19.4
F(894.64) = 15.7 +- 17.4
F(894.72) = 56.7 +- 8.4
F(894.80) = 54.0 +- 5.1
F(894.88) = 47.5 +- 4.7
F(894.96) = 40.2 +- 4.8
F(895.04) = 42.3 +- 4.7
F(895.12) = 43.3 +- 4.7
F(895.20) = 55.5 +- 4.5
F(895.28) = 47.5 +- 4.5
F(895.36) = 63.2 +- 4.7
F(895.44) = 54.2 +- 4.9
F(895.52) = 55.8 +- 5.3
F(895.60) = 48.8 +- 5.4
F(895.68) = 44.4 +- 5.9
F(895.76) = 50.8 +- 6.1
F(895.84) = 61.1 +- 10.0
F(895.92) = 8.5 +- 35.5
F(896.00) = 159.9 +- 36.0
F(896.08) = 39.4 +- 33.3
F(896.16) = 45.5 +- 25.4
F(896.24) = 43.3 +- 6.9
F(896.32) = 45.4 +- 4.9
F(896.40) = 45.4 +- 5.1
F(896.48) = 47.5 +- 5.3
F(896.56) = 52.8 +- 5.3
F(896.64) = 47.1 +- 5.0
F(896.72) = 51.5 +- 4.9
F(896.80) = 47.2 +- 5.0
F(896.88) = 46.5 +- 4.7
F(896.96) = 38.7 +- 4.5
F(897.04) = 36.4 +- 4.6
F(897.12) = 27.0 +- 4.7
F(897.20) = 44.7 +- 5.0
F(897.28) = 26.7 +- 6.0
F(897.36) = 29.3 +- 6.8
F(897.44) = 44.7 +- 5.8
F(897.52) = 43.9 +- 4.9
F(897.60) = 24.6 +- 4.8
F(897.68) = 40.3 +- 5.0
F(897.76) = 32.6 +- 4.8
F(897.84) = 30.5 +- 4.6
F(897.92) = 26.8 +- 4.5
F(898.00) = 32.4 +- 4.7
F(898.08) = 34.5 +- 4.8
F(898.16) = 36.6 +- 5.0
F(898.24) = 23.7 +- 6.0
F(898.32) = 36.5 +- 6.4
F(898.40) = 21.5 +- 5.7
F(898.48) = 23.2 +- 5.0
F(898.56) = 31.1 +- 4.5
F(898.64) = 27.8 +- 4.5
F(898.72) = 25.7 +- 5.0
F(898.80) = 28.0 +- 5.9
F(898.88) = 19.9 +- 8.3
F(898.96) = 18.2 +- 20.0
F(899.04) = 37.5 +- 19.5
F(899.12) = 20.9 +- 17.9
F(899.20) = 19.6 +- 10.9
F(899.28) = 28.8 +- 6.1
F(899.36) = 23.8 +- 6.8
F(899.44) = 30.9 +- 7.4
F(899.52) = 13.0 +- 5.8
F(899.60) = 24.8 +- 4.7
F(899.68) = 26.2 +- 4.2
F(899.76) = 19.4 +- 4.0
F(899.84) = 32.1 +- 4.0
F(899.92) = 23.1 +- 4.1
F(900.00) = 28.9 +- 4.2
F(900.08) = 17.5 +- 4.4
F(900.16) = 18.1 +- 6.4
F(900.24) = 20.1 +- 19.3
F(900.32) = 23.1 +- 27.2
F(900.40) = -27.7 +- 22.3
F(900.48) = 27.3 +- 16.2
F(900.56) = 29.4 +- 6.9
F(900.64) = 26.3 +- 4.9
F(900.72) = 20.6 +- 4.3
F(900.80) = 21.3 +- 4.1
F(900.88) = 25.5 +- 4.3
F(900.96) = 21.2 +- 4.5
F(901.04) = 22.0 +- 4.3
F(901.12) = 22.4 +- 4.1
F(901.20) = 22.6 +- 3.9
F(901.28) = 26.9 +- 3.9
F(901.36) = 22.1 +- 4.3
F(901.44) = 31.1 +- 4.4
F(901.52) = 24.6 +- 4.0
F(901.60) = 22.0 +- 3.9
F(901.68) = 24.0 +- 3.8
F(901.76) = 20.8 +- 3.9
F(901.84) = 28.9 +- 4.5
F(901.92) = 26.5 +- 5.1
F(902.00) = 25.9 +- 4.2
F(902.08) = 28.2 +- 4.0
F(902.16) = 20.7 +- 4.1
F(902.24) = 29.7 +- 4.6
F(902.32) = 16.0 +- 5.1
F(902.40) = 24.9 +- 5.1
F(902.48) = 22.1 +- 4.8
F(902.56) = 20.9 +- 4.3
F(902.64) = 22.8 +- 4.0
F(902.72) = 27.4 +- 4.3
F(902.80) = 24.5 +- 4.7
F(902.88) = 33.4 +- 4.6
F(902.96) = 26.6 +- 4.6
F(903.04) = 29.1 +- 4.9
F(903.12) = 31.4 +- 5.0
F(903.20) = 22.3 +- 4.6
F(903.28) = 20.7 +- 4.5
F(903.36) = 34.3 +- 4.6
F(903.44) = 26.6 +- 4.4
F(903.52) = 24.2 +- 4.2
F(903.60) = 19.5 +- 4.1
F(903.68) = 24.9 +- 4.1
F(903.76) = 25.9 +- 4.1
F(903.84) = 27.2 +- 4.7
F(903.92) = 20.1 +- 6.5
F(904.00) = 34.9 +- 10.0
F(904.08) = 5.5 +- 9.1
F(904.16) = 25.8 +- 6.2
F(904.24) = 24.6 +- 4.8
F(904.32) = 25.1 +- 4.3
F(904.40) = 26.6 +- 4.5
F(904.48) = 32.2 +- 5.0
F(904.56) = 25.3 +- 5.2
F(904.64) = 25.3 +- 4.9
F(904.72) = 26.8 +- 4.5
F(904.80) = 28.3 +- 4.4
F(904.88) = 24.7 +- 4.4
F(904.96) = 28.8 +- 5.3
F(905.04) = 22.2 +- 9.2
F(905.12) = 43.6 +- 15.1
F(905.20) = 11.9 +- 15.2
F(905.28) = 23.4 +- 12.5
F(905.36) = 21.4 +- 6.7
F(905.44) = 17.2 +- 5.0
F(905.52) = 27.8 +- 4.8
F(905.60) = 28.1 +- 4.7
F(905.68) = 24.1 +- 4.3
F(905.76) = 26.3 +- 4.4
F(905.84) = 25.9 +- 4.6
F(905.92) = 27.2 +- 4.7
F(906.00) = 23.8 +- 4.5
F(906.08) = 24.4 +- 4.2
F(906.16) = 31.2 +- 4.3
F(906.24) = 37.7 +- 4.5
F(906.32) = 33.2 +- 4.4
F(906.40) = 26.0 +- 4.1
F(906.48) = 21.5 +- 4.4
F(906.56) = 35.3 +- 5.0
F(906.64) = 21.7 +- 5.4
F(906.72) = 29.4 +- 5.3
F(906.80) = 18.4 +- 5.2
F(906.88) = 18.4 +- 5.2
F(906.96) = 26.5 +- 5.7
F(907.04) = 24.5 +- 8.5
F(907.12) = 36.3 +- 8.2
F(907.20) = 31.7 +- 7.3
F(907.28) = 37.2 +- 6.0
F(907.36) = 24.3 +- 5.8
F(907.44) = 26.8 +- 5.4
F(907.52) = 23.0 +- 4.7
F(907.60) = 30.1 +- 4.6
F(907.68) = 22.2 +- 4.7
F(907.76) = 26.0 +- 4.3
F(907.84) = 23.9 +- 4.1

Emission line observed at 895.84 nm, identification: Mg II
